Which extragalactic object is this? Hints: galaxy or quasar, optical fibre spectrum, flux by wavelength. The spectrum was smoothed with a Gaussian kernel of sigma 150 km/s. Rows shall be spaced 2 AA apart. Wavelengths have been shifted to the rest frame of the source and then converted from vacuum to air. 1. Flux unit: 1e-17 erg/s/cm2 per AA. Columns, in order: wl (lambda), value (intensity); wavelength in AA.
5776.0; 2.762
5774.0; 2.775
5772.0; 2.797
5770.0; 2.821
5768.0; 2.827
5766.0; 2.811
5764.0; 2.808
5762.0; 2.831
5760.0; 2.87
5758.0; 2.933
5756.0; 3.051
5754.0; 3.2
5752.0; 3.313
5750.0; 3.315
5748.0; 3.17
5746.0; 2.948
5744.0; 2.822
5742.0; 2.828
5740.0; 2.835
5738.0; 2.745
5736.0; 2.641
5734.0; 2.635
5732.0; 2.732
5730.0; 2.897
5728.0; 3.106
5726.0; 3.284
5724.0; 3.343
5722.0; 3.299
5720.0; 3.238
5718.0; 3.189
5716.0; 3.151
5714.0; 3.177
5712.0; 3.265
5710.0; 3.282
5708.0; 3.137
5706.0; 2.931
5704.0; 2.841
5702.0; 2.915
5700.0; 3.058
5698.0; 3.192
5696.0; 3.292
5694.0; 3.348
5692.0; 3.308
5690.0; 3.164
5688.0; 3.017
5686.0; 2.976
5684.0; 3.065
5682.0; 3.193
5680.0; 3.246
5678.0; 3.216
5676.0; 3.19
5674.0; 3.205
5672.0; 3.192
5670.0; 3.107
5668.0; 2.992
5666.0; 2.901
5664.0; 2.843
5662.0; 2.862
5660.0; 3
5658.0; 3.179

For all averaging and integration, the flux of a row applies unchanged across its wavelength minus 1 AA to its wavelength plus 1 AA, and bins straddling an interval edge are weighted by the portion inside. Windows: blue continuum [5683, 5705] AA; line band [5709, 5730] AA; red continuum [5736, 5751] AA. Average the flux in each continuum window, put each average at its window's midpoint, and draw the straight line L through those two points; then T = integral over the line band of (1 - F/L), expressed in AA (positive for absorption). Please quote -1.4 AA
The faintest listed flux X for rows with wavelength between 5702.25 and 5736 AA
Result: 2.635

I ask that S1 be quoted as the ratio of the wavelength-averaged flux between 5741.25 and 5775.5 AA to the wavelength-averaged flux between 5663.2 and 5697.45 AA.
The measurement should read 0.94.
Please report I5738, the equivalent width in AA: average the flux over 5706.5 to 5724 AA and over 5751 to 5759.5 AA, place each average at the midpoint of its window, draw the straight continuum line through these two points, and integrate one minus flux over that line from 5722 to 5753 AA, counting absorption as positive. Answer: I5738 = 1.7 AA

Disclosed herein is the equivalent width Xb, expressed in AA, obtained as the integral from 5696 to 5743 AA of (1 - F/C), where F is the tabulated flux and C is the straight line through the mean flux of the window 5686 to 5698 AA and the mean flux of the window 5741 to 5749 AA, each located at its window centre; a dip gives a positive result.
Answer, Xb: 0.5 AA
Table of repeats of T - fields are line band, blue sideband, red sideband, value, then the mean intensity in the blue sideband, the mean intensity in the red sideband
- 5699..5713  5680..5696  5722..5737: 0.09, 3.17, 2.97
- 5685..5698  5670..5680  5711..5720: 0.05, 3.2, 3.2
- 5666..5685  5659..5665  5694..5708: -1.18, 2.9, 3.07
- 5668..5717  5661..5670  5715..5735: -2.37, 2.92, 3.09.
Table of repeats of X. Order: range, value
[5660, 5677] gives 2.843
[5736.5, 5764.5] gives 2.745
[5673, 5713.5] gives 2.841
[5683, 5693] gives 2.976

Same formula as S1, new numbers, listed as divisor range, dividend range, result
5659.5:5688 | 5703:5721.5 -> 1.02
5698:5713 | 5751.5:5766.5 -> 0.97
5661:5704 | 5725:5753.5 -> 0.95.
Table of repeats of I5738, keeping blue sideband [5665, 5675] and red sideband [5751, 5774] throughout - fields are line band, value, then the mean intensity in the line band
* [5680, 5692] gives -0.2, 3.12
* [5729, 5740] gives 0.9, 2.74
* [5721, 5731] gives -0.7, 3.19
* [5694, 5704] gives -0.3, 3.11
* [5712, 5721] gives -0.6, 3.2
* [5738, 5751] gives -0.1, 2.97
